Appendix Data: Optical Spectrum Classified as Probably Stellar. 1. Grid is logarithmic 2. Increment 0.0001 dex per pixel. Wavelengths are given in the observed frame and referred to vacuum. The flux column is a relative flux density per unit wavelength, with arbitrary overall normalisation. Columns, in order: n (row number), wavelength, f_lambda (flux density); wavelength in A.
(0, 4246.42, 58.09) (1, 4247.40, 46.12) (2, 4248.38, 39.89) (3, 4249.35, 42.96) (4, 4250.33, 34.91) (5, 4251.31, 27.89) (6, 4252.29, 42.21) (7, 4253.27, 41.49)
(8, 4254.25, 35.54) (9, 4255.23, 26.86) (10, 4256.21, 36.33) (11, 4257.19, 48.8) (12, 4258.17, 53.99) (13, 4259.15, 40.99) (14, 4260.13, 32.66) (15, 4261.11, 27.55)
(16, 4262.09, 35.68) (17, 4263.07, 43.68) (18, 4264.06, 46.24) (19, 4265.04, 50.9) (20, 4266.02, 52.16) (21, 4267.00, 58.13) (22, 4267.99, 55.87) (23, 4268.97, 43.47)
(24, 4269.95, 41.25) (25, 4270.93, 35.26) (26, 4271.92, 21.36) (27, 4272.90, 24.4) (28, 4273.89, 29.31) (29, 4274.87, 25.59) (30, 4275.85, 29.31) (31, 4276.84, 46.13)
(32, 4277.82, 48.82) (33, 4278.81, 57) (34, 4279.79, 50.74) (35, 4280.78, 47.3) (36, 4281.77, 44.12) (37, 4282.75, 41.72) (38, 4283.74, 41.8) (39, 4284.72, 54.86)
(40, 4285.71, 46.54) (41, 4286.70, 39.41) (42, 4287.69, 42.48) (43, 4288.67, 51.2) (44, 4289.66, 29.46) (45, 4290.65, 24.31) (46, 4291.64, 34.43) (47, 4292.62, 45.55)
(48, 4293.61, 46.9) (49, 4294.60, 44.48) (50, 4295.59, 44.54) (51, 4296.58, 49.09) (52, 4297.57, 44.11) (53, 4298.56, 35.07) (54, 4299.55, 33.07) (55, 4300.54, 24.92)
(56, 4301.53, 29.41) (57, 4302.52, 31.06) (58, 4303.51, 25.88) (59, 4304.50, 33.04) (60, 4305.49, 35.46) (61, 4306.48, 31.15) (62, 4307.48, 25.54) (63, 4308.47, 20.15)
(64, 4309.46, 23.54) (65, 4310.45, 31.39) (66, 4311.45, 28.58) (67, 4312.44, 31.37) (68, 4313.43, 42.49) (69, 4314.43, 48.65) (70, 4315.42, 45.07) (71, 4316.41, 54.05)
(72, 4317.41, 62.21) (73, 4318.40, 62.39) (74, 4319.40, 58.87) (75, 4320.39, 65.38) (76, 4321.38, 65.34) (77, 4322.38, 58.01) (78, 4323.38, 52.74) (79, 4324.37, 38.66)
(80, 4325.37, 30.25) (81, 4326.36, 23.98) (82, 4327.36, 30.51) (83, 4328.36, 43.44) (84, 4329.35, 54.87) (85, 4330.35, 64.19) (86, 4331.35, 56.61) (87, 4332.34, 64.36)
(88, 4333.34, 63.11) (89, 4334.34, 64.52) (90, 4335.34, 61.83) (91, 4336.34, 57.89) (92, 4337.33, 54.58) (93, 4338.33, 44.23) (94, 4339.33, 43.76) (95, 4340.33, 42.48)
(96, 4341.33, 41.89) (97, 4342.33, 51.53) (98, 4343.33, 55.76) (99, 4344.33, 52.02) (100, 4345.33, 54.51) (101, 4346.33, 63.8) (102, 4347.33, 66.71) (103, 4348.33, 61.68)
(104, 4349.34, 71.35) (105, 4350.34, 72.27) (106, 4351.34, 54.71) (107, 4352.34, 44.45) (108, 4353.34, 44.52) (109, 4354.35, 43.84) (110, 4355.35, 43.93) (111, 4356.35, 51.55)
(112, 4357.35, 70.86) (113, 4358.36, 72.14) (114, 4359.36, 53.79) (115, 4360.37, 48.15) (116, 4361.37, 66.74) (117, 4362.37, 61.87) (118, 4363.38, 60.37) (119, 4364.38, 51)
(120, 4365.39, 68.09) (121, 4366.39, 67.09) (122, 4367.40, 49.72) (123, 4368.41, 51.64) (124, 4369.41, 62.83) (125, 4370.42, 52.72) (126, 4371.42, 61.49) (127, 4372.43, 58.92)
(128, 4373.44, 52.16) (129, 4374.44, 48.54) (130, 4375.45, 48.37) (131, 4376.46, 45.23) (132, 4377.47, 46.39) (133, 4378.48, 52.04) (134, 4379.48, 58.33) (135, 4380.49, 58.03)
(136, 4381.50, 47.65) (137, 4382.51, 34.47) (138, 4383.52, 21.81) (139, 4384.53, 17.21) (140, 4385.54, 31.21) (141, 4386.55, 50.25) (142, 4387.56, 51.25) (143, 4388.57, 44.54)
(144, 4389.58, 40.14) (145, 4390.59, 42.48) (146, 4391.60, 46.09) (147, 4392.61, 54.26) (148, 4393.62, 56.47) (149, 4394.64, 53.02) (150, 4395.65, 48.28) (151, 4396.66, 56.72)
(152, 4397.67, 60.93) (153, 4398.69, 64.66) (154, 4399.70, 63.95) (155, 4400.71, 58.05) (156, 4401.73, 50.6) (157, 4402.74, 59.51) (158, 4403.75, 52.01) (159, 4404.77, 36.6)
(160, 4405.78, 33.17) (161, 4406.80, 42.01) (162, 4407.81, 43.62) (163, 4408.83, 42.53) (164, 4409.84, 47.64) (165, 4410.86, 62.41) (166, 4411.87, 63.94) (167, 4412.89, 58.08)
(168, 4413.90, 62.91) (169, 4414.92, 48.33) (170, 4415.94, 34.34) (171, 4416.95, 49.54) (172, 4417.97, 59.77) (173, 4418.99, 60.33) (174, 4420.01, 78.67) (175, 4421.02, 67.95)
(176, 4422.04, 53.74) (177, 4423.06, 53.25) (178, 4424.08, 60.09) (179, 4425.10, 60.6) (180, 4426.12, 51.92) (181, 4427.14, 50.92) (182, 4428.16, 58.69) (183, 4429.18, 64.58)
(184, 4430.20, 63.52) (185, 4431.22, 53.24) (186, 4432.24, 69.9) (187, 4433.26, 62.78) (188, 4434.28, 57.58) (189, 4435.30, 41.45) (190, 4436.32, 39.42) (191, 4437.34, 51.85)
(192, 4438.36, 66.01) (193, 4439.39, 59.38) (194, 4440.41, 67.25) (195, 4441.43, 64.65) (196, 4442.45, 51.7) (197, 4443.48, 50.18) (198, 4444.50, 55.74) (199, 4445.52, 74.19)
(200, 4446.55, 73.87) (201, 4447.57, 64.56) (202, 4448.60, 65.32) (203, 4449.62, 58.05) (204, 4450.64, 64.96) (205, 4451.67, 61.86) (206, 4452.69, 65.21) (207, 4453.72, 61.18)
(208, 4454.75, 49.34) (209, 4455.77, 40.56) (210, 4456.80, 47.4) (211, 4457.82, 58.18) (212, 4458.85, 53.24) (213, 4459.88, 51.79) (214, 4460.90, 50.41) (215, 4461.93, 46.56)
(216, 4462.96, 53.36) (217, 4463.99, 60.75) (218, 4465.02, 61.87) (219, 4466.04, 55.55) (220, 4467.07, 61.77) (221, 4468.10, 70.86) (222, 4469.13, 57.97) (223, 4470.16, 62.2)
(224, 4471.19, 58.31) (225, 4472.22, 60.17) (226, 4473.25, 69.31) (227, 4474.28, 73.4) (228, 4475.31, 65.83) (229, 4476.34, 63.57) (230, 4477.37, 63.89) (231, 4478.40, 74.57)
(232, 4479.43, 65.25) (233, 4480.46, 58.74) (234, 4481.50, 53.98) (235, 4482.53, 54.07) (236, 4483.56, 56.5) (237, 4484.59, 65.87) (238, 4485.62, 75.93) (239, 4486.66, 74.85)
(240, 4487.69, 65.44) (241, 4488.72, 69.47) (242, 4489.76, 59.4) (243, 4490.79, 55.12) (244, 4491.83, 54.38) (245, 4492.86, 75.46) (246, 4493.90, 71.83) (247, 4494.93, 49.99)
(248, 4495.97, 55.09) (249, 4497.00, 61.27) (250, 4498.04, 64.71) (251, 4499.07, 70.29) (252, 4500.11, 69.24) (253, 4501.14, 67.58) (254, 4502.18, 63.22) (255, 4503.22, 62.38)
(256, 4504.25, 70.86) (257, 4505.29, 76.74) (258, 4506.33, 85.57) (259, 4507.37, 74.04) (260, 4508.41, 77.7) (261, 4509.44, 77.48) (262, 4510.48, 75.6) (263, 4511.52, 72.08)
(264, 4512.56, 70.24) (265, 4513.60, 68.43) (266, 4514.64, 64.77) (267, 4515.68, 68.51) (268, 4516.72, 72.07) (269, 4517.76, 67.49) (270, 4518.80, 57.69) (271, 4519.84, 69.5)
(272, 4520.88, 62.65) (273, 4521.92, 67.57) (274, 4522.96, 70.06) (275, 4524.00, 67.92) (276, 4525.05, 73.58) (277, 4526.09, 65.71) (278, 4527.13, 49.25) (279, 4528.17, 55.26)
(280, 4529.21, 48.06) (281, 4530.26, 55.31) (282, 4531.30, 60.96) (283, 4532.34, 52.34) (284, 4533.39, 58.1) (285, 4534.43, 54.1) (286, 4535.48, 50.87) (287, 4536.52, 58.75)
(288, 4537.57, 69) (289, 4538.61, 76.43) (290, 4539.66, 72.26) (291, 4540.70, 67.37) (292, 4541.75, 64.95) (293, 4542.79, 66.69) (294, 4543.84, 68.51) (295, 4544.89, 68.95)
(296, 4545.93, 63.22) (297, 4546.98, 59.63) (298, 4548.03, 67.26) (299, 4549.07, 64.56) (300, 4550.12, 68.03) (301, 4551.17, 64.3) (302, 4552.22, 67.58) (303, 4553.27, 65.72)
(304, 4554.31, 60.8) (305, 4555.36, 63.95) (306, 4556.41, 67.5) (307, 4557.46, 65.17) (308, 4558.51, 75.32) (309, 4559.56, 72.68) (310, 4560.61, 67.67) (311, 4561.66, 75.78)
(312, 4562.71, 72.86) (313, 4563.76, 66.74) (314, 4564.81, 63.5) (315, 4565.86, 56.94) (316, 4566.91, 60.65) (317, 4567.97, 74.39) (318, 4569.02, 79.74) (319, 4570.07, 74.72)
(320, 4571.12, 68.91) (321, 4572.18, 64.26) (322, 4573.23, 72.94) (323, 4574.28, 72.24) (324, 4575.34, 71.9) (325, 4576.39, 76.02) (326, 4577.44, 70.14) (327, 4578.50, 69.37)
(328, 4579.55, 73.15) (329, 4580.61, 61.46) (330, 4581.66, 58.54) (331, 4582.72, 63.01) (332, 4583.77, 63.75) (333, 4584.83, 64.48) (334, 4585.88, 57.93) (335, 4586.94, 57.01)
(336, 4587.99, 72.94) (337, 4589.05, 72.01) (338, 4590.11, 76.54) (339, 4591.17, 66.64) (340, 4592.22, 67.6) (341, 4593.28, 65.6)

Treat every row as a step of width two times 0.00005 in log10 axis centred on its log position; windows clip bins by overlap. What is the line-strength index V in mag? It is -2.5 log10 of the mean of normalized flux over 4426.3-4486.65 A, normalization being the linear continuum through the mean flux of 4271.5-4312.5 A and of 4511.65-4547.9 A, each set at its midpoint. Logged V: -0.08 mag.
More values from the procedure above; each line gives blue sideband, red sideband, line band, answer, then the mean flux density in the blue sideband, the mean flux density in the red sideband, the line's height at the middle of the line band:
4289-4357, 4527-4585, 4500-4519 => -0.15 mag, 46.2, 65.6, 61.7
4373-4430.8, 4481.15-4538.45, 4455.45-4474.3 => 0.04 mag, 51.3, 64.9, 59.3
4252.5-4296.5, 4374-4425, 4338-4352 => -0.19 mag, 41.4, 50.5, 46.5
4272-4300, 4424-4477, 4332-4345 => -0.15 mag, 40.9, 58.9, 46.6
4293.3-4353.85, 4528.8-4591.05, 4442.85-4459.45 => -0.03 mag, 46.9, 66.1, 57.3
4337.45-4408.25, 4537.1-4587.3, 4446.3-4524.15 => -0.05 mag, 51.9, 67.5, 61.2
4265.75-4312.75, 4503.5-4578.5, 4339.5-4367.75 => -0.24 mag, 38.1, 67.2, 45.5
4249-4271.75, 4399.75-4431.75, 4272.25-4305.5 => 0.12 mag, 41.2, 54.4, 43.6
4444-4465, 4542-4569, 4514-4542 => 0.03 mag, 57.9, 67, 64.5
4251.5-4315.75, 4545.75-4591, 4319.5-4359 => -0.21 mag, 38.8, 67.6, 44.5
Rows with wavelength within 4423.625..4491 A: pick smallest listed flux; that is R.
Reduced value 39.42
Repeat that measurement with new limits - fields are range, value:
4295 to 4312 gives 20.15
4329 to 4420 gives 17.21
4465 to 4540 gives 48.06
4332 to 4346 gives 41.89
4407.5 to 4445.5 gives 34.34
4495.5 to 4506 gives 55.09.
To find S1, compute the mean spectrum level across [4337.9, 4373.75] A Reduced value 56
